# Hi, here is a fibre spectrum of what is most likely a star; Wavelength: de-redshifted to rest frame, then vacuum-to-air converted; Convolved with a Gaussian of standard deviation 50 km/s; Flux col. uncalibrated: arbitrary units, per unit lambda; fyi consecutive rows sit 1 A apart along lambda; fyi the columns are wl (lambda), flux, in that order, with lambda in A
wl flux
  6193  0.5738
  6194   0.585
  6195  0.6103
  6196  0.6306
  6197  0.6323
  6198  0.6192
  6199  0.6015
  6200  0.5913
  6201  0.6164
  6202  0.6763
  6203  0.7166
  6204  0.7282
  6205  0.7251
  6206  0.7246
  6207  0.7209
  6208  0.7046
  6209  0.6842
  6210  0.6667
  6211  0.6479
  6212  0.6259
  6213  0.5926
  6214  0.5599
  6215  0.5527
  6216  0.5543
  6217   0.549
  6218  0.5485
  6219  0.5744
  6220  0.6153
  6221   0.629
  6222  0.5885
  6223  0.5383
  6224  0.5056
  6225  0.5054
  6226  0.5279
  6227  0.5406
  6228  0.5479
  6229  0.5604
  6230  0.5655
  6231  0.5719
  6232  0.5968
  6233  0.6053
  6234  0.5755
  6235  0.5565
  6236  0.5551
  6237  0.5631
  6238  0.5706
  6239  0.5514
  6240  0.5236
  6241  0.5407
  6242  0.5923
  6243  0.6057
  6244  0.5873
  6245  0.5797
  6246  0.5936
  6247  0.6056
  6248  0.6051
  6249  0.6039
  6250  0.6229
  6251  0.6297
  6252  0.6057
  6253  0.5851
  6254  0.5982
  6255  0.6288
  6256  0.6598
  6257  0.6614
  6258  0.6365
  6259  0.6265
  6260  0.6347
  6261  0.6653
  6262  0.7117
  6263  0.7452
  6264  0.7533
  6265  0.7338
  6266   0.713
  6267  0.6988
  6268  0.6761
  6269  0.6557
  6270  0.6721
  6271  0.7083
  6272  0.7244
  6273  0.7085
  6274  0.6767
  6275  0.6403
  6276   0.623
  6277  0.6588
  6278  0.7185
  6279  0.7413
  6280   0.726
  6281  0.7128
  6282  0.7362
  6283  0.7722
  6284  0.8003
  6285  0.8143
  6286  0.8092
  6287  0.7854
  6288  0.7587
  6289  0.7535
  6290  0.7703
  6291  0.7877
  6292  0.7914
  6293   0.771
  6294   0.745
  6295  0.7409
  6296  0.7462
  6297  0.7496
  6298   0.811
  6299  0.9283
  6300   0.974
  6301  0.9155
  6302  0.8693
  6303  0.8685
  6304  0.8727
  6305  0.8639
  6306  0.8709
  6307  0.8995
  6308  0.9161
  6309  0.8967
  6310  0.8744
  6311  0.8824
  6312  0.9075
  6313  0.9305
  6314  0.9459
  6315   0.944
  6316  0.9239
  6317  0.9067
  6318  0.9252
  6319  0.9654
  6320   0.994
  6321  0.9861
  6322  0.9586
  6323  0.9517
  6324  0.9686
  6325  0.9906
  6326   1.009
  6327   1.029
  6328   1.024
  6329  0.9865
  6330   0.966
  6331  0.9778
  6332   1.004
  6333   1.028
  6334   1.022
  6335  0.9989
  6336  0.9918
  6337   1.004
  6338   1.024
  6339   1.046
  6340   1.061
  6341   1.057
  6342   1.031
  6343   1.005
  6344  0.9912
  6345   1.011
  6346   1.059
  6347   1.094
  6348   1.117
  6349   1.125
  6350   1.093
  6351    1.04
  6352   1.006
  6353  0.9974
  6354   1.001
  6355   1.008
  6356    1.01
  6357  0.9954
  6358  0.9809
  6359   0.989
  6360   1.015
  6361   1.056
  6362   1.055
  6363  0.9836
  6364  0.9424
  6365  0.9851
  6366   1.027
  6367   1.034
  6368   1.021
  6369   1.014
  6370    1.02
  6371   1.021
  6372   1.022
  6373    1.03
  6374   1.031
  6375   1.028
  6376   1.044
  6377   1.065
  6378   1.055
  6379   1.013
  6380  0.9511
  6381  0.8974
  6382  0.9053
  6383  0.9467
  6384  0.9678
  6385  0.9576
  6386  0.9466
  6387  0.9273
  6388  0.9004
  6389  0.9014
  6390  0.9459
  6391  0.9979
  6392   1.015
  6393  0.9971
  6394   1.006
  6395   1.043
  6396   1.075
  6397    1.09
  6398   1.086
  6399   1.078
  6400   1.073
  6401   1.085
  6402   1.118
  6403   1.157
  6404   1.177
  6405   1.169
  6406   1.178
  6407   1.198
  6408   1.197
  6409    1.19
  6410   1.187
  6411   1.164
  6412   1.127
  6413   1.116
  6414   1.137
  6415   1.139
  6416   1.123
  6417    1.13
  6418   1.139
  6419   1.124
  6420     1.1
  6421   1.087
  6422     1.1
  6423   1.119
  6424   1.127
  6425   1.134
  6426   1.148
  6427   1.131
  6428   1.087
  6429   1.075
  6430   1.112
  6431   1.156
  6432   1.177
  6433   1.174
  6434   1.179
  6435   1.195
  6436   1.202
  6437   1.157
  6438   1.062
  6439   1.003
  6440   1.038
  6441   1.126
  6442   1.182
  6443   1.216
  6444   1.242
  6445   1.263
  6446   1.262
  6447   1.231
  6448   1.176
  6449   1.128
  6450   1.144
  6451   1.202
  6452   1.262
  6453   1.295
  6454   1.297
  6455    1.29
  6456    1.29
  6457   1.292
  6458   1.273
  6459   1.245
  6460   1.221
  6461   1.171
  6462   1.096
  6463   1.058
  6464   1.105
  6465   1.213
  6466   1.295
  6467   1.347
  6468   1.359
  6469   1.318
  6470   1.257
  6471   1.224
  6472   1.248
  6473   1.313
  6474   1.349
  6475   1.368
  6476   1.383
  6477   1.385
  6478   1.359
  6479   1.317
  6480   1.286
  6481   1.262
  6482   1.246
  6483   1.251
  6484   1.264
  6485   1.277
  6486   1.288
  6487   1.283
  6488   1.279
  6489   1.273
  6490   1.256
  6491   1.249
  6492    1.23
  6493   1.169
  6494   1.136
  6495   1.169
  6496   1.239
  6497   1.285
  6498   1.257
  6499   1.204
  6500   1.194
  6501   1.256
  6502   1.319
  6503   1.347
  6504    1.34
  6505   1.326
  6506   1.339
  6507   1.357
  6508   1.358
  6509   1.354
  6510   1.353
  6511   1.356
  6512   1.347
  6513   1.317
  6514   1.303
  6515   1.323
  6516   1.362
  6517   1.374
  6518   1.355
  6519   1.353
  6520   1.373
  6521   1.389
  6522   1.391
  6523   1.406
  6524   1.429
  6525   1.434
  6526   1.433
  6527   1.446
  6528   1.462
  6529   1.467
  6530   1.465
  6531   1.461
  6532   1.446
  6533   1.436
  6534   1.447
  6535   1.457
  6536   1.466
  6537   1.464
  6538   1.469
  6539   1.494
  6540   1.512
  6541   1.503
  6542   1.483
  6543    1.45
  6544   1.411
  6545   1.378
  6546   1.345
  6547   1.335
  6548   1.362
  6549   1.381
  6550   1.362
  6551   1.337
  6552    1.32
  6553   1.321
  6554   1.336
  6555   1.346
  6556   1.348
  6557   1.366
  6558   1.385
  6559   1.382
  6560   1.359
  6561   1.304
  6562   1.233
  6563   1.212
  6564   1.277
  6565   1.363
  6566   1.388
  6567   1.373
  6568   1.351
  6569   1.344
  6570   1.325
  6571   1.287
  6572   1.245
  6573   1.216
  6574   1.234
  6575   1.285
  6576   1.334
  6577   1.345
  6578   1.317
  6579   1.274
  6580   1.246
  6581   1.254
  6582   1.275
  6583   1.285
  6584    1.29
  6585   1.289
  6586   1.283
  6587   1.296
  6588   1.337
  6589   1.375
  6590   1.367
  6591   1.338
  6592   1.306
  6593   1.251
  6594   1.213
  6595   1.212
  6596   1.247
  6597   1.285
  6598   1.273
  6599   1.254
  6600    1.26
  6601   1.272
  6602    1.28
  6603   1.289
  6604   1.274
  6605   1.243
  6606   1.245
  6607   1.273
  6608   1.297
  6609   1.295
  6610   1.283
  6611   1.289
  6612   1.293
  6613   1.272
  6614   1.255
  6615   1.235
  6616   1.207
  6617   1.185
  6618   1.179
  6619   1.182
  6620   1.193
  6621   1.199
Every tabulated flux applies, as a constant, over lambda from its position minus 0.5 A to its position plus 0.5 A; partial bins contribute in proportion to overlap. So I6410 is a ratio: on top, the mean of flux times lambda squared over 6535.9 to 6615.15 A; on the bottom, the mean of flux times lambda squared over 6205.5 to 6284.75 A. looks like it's 2.3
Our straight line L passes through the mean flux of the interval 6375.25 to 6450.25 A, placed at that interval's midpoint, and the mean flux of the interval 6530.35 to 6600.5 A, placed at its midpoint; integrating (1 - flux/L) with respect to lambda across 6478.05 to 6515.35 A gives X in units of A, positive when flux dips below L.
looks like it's -1.6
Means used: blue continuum 1.1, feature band 1.28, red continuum 1.34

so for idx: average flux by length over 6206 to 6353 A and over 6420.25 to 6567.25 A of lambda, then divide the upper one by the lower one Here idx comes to 1.7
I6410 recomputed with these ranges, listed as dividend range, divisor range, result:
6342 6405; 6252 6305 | 1.43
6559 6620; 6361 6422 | 1.29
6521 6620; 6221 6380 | 1.75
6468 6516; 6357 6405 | 1.32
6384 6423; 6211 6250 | 2.00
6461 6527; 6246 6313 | 1.87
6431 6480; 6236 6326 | 1.72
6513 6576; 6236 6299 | 2.20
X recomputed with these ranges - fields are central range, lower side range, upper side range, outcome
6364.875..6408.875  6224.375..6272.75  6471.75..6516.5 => -1.6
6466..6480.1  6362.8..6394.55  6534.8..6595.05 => -1.9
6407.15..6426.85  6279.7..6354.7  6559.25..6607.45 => -1.4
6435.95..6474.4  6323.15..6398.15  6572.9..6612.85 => -3.3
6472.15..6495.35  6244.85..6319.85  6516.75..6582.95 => -1.2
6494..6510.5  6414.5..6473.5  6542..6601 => -0.6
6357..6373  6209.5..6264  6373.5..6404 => -1.1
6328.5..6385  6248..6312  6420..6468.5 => -4.1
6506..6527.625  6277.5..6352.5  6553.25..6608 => -3.0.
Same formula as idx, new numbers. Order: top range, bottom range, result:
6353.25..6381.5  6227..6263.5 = 1.68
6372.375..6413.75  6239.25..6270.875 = 1.65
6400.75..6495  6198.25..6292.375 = 1.87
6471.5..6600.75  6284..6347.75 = 1.44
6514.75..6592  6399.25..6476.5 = 1.15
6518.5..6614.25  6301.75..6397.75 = 1.36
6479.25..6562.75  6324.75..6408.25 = 1.31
